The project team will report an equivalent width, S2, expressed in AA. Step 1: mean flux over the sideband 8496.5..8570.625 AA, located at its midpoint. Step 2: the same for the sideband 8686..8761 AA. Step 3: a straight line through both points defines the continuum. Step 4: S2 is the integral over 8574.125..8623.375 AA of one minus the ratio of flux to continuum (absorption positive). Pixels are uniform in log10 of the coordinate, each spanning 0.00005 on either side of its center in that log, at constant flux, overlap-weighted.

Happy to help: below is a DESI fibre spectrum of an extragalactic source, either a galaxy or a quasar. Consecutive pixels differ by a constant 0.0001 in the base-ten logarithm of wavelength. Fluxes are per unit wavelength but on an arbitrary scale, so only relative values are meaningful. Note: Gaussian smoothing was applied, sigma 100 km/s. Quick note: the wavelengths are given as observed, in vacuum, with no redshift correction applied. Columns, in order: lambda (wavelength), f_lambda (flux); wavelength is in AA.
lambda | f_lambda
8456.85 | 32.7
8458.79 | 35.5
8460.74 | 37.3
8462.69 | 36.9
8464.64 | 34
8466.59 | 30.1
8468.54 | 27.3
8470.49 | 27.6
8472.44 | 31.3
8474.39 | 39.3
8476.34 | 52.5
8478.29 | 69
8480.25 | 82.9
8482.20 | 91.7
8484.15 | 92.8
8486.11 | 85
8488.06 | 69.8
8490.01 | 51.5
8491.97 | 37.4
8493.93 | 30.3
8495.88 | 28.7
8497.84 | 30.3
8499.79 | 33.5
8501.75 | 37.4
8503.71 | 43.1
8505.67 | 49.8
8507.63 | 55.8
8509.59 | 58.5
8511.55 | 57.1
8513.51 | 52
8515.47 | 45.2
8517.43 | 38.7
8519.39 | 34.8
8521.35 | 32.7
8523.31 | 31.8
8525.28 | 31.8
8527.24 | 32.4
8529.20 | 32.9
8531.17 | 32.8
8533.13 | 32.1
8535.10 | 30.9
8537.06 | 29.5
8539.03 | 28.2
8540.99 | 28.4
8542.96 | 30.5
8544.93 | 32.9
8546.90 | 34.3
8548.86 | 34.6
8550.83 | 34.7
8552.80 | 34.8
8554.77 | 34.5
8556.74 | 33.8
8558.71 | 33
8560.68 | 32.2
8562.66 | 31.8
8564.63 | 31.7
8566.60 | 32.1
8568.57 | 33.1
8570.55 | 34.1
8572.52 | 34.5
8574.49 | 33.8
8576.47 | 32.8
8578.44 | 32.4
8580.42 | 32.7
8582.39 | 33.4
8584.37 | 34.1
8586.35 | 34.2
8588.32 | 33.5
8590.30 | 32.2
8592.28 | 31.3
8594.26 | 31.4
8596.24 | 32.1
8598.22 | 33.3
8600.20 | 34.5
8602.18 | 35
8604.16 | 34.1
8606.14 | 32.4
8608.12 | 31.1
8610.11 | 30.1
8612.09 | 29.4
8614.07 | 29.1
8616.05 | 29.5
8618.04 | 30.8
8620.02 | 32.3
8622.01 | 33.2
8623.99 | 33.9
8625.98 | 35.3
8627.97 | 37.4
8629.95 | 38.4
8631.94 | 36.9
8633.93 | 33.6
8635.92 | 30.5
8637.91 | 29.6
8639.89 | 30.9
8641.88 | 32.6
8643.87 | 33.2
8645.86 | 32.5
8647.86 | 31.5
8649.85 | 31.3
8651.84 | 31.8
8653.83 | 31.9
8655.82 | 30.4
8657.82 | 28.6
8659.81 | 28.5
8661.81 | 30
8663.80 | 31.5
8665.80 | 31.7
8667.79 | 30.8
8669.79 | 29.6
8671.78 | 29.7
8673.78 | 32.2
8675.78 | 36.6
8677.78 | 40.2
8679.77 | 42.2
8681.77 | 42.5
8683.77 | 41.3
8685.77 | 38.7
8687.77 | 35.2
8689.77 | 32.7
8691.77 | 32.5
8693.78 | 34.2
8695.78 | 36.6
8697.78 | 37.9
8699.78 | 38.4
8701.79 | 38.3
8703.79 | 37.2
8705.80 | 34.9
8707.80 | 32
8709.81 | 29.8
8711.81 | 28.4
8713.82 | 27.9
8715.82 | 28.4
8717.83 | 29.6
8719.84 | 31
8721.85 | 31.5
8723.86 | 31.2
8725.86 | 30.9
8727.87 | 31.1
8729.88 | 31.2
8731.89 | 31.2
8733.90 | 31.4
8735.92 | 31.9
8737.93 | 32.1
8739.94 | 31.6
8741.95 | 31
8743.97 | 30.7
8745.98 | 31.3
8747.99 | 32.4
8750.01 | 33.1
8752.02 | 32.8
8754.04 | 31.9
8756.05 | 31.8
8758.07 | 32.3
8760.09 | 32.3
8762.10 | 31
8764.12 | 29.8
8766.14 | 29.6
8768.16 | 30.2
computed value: 3.7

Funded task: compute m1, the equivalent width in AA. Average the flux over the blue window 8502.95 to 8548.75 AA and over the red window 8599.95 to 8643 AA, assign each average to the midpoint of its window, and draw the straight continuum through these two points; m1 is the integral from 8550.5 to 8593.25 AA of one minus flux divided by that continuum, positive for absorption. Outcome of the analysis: 2.7 AA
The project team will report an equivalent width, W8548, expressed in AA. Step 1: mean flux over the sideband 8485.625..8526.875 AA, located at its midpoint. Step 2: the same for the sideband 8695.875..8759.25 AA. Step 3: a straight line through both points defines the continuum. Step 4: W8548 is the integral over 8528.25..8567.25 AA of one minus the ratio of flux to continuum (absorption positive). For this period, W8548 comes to 8.77 AA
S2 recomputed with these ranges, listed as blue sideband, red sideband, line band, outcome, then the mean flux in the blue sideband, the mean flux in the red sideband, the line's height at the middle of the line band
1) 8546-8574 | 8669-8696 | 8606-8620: 1.7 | 33.5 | 36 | 34.6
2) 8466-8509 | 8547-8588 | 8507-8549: 4.9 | 50.1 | 33.4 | 41.7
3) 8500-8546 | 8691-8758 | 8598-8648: 3.5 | 38.1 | 32.3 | 35.2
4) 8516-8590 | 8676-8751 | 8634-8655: 1.0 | 33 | 33.6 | 33.3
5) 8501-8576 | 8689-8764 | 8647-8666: 1.7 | 36.3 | 32.3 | 33.8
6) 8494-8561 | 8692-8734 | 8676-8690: -2.5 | 36.5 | 32.5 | 33.2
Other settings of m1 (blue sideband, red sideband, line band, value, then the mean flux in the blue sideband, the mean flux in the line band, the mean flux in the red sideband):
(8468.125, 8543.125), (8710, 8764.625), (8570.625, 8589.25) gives 3.1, 44.5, 33.5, 31.1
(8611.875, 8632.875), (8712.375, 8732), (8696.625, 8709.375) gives -2.2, 33.4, 36.1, 30.3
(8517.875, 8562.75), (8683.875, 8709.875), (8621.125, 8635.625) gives -0.4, 32.5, 35.3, 35.7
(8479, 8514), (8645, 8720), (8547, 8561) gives 4.1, 55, 34.1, 33.4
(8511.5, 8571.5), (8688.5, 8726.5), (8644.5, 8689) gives -0.6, 34.1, 33.6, 32.8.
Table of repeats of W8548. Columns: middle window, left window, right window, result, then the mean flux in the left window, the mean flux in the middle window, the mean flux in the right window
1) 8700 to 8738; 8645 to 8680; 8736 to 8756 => 0.3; 32.1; 31.7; 31.9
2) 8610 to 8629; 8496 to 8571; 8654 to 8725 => 1.4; 36.2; 32.2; 33.5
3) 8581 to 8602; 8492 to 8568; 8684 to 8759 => 1.1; 36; 33.1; 32.7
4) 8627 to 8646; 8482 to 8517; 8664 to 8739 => 2.8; 51.7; 33.6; 33.6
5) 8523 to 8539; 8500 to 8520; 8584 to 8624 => 4.4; 46.9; 31.6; 32.2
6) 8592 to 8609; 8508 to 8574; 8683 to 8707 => 1.4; 35.4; 32.9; 36.4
